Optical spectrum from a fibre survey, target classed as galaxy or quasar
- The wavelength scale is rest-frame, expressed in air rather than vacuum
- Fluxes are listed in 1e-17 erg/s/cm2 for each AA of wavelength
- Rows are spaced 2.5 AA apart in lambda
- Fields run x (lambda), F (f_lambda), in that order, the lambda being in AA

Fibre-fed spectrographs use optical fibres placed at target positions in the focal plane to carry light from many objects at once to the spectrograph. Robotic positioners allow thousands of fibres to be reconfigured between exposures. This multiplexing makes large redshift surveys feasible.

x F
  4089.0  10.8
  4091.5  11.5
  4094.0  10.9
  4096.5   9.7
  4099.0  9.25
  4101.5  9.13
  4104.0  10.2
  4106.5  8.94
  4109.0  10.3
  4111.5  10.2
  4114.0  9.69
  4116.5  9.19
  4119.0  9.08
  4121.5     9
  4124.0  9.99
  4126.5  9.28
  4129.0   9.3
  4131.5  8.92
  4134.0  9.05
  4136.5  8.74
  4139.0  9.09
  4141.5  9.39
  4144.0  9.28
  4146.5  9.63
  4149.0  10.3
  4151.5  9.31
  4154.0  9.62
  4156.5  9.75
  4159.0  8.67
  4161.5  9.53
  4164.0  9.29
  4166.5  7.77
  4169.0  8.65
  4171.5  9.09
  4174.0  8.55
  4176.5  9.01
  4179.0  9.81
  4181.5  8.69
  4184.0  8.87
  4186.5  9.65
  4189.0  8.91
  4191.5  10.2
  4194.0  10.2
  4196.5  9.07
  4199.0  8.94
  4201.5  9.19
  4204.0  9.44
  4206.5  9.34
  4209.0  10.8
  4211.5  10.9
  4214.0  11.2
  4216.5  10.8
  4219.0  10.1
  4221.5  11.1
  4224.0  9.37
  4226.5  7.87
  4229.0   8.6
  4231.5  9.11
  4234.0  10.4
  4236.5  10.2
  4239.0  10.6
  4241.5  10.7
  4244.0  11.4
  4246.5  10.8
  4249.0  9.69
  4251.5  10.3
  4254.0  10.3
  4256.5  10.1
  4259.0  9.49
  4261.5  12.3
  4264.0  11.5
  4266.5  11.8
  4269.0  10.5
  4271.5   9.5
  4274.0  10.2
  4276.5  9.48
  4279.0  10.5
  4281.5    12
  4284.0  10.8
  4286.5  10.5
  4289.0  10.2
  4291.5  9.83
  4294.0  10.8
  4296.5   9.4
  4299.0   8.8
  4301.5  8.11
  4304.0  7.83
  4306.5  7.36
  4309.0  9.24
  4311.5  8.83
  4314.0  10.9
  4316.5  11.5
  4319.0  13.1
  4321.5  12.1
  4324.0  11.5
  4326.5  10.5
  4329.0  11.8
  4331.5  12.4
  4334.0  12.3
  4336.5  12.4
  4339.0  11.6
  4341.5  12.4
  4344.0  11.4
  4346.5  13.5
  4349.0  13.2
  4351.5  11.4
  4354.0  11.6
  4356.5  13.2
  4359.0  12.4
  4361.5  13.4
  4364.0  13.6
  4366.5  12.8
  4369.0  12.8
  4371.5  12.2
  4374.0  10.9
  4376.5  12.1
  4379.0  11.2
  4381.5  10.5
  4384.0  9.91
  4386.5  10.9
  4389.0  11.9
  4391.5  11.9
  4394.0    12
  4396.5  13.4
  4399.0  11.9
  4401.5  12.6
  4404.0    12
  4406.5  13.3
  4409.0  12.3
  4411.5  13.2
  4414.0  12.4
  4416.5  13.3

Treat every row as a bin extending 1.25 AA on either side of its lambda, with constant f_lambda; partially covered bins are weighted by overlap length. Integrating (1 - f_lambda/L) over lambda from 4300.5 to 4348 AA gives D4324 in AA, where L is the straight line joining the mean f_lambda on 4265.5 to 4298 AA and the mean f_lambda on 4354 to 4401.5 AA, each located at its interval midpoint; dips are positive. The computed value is 0.6 AA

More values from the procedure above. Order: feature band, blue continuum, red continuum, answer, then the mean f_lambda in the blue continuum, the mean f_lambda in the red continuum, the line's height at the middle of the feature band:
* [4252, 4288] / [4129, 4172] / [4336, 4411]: 0.50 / 9.19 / 12.2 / 10.8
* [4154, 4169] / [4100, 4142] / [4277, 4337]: 0.93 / 9.38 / 10.5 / 9.62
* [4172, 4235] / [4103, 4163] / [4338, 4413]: 3.93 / 9.43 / 12.2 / 10.2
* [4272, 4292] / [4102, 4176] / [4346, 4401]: 1.07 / 9.3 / 12.1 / 11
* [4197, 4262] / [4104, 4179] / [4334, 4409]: 1.92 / 9.29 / 12.2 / 10.4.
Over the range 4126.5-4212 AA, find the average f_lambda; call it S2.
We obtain 9.31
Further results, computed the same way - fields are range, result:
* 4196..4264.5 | 10.1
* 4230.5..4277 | 10.5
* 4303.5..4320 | 9.86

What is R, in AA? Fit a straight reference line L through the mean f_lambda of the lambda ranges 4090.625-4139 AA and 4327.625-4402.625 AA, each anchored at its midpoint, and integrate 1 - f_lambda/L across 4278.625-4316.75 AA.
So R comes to 5.7 AA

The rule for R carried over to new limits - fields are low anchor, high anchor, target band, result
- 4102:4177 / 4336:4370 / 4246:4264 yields 0.9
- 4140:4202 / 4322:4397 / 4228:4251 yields 0.2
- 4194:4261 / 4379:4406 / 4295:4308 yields 2.9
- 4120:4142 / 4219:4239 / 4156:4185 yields 1.3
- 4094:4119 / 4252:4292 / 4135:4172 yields 2.6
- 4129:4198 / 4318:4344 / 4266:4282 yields 0.9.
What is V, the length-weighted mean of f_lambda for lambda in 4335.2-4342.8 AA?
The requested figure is 12.1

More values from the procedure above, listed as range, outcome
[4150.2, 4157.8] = 9.56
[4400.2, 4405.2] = 12.3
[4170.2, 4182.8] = 9.03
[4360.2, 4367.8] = 13.3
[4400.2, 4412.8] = 12.7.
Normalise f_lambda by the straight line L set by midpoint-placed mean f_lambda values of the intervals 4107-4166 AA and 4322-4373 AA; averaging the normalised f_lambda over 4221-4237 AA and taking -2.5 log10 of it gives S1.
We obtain 0.136 mag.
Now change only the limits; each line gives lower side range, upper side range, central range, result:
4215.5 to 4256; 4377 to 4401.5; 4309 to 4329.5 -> -0.02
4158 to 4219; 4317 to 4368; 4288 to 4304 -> 0.22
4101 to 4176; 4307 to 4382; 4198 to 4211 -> 0.05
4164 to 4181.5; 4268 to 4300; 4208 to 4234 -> -0.06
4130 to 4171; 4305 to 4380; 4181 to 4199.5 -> 0.04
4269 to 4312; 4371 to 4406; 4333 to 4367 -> -0.15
